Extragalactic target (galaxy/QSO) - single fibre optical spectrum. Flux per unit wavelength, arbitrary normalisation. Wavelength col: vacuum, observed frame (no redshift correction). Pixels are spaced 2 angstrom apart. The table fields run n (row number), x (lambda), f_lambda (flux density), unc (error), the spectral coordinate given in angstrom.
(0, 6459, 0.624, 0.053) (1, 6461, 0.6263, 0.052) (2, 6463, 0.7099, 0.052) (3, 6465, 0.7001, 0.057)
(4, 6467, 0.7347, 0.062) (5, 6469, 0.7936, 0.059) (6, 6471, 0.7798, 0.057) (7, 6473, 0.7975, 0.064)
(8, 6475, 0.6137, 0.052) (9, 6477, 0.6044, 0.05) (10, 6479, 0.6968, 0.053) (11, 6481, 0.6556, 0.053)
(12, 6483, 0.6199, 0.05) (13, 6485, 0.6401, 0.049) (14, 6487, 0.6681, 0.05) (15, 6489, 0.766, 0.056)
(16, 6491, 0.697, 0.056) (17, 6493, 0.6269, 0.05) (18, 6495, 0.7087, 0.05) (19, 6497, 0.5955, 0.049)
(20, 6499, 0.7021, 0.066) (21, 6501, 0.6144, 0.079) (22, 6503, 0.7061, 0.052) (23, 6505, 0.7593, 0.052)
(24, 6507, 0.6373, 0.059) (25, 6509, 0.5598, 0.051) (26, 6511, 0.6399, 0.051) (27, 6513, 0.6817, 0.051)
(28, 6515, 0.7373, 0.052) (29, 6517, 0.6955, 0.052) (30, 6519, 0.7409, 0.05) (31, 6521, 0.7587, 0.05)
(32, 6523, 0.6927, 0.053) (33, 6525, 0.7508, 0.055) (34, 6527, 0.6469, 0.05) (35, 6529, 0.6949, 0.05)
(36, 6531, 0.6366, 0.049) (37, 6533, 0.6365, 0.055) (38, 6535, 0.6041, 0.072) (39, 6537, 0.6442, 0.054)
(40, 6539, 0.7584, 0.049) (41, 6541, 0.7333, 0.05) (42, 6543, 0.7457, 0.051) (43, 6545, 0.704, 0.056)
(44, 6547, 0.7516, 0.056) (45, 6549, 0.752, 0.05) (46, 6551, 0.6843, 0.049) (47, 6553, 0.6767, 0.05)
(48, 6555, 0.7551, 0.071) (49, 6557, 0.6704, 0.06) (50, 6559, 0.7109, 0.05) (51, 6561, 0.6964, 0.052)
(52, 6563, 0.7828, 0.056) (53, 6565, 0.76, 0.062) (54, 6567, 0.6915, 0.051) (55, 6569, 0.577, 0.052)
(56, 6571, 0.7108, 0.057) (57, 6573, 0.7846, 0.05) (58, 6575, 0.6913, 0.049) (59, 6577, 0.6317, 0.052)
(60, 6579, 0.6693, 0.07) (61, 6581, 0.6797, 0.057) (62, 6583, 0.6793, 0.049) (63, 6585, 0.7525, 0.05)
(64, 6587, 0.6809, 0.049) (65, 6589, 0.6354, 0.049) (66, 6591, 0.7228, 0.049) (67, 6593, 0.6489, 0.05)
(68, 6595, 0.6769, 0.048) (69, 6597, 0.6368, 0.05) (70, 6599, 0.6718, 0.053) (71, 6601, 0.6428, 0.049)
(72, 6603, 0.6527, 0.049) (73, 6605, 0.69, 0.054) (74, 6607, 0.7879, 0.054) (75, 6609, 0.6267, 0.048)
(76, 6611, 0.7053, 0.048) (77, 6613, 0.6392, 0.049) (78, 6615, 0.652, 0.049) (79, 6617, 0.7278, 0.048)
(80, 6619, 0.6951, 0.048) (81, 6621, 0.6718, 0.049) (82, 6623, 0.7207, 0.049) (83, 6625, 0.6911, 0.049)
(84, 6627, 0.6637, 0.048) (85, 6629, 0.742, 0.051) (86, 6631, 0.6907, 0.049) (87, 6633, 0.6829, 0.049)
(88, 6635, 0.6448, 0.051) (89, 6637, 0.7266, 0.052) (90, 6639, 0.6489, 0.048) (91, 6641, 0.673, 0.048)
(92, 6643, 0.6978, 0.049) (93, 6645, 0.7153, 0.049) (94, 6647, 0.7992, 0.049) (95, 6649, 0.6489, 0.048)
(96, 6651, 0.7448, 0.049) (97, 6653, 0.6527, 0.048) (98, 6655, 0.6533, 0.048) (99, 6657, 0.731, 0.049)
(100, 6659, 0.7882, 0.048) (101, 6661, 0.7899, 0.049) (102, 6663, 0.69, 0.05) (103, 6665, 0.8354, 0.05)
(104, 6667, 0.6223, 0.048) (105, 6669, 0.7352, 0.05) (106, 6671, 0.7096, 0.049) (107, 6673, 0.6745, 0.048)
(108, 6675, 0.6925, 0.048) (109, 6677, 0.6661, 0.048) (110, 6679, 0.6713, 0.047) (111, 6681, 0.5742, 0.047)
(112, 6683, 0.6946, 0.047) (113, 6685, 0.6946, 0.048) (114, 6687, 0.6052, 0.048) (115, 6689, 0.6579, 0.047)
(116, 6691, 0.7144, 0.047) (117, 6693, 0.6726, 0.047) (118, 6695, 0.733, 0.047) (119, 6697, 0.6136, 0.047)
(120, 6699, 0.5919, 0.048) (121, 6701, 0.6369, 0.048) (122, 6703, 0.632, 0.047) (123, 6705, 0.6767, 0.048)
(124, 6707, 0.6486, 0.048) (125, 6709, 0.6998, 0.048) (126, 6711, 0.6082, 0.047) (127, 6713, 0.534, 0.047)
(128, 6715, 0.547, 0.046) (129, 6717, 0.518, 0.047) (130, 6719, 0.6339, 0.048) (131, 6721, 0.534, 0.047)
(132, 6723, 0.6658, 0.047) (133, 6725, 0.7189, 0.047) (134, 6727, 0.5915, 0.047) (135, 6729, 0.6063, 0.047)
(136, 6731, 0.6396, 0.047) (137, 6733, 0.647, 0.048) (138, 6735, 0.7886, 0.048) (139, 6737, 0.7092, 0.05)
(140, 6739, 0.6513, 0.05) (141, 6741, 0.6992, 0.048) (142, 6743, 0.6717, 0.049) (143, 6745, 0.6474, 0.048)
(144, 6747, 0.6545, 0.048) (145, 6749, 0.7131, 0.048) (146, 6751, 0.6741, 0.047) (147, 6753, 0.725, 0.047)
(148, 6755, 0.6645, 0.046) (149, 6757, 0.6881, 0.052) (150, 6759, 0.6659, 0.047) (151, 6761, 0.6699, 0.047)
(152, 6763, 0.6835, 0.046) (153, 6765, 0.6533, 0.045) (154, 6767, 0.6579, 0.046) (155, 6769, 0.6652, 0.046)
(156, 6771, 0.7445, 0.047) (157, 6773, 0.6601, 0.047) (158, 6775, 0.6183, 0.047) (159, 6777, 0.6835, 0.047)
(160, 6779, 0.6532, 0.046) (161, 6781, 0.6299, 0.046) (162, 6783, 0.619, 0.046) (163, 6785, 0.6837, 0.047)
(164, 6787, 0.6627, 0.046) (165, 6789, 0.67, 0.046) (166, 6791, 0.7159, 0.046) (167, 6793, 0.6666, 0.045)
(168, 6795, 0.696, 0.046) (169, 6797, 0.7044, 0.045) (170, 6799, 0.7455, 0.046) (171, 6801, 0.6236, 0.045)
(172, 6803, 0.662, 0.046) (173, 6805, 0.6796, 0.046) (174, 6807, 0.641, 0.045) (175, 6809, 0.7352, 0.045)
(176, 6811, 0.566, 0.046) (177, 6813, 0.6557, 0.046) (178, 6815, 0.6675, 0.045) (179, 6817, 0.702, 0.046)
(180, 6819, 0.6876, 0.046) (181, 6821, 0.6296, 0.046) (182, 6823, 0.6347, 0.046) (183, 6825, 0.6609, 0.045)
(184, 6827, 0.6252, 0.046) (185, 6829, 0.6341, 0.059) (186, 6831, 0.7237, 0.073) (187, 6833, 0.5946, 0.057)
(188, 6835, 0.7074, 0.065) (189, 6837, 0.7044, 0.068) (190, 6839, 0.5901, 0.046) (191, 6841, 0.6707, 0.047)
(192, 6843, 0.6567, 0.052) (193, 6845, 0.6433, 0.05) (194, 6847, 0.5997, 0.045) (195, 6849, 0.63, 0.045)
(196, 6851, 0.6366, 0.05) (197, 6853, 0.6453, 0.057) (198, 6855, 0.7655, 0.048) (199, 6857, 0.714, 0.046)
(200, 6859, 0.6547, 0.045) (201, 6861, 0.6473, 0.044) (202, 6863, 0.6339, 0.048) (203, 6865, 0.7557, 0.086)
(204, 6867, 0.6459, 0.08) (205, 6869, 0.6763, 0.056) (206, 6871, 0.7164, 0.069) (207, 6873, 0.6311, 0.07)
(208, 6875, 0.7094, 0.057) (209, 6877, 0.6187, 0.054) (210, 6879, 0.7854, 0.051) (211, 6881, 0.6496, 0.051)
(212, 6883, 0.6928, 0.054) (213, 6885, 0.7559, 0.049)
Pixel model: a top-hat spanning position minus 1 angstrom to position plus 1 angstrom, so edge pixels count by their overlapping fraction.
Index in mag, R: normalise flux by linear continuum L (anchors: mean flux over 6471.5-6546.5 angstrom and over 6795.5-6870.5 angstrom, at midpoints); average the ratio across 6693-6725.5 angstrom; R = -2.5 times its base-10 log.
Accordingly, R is 0.08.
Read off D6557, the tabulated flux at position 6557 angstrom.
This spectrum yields 0.6704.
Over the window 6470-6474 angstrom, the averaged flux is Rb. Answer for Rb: 0.789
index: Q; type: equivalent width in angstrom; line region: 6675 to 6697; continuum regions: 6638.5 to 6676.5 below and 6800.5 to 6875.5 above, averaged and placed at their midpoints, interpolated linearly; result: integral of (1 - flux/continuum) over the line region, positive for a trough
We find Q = 1.13 angstrom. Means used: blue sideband 0.711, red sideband 0.662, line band 0.667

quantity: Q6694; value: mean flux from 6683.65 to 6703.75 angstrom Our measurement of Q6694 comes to 0.656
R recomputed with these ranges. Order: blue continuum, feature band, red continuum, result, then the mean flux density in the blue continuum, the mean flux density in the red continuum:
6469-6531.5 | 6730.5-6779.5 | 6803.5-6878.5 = -0.02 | 0.684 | 0.663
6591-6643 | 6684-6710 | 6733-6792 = 0.03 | 0.682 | 0.676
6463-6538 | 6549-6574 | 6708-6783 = -0.05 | 0.682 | 0.654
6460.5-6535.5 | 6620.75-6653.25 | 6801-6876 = -0.03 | 0.683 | 0.663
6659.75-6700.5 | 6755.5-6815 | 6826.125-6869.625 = 0.00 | 0.682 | 0.662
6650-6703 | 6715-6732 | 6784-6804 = 0.13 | 0.685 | 0.683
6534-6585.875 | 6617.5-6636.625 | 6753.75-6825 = 0.00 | 0.704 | 0.668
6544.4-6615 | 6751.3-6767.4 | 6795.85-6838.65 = -0.01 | 0.692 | 0.665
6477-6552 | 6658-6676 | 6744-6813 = -0.08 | 0.684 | 0.671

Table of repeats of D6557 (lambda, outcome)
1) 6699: 0.5919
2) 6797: 0.7044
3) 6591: 0.7228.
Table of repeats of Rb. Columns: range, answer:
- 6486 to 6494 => 0.69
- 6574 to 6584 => 0.67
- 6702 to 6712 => 0.653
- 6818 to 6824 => 0.651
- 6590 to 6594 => 0.686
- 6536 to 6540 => 0.701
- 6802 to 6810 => 0.679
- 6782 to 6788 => 0.655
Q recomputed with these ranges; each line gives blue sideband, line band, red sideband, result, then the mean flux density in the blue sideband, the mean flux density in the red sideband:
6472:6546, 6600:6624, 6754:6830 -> -0.33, 0.68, 0.666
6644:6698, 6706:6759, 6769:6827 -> 2.49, 0.696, 0.667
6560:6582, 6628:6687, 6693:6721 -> -4.55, 0.698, 0.62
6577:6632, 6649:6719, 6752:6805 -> 1.17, 0.683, 0.674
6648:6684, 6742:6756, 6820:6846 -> -0.07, 0.699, 0.652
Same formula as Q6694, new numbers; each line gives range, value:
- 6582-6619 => 0.68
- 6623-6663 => 0.705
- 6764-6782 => 0.663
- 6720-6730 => 0.623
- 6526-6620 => 0.689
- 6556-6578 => 0.701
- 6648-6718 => 0.667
